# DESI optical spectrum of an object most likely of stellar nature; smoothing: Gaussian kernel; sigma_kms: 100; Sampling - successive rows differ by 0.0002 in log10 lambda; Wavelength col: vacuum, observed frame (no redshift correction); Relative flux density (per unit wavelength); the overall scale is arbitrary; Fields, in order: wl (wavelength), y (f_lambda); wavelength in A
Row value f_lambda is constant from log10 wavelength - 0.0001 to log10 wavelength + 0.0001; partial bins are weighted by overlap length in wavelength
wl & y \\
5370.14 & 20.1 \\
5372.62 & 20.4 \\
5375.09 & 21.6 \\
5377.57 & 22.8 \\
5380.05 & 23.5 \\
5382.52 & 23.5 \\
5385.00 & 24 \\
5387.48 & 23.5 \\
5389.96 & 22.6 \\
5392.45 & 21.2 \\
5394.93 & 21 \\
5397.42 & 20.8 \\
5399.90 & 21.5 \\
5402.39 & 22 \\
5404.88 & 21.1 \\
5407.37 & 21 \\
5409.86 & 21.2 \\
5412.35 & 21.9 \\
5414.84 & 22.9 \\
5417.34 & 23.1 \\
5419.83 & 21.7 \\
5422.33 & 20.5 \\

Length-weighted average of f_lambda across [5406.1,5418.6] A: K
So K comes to 22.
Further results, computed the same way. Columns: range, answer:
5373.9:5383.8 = 22.9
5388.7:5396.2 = 21.6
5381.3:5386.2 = 23.7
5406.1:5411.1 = 21.1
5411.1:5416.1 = 22.4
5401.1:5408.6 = 21.4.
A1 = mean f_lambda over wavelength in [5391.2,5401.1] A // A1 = 21.1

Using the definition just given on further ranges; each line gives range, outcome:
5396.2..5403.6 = 21.4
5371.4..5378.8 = 21.6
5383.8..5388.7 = 23.8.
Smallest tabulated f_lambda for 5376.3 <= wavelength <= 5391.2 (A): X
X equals 22.6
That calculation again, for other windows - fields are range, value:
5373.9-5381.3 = 21.6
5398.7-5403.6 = 21.5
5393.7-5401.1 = 20.8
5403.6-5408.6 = 21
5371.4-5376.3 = 20.4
